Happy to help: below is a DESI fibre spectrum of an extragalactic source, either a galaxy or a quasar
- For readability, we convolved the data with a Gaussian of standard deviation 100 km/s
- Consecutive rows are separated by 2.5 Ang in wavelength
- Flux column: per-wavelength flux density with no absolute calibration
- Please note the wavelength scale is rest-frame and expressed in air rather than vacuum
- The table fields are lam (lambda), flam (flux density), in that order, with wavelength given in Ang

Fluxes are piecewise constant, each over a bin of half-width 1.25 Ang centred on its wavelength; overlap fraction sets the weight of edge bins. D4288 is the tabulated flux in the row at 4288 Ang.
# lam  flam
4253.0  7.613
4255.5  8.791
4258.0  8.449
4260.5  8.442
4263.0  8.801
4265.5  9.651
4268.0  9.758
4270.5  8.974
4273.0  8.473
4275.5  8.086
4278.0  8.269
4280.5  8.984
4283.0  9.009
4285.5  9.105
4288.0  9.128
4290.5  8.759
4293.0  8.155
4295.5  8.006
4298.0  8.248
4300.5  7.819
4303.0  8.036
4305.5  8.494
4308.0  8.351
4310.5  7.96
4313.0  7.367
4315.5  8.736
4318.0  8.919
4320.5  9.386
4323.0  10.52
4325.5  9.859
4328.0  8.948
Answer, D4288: 9.128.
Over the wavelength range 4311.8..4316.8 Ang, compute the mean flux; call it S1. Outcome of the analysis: 8.07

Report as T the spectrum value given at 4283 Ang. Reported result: 9.009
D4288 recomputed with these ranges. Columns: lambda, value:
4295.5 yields 8.006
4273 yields 8.473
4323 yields 10.52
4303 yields 8.036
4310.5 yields 7.96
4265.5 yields 9.651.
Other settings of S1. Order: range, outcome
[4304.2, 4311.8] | 8.26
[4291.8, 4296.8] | 8.08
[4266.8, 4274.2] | 9.07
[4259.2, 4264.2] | 8.62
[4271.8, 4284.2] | 8.56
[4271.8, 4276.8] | 8.28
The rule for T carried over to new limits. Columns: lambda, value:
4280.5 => 8.984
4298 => 8.248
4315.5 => 8.736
